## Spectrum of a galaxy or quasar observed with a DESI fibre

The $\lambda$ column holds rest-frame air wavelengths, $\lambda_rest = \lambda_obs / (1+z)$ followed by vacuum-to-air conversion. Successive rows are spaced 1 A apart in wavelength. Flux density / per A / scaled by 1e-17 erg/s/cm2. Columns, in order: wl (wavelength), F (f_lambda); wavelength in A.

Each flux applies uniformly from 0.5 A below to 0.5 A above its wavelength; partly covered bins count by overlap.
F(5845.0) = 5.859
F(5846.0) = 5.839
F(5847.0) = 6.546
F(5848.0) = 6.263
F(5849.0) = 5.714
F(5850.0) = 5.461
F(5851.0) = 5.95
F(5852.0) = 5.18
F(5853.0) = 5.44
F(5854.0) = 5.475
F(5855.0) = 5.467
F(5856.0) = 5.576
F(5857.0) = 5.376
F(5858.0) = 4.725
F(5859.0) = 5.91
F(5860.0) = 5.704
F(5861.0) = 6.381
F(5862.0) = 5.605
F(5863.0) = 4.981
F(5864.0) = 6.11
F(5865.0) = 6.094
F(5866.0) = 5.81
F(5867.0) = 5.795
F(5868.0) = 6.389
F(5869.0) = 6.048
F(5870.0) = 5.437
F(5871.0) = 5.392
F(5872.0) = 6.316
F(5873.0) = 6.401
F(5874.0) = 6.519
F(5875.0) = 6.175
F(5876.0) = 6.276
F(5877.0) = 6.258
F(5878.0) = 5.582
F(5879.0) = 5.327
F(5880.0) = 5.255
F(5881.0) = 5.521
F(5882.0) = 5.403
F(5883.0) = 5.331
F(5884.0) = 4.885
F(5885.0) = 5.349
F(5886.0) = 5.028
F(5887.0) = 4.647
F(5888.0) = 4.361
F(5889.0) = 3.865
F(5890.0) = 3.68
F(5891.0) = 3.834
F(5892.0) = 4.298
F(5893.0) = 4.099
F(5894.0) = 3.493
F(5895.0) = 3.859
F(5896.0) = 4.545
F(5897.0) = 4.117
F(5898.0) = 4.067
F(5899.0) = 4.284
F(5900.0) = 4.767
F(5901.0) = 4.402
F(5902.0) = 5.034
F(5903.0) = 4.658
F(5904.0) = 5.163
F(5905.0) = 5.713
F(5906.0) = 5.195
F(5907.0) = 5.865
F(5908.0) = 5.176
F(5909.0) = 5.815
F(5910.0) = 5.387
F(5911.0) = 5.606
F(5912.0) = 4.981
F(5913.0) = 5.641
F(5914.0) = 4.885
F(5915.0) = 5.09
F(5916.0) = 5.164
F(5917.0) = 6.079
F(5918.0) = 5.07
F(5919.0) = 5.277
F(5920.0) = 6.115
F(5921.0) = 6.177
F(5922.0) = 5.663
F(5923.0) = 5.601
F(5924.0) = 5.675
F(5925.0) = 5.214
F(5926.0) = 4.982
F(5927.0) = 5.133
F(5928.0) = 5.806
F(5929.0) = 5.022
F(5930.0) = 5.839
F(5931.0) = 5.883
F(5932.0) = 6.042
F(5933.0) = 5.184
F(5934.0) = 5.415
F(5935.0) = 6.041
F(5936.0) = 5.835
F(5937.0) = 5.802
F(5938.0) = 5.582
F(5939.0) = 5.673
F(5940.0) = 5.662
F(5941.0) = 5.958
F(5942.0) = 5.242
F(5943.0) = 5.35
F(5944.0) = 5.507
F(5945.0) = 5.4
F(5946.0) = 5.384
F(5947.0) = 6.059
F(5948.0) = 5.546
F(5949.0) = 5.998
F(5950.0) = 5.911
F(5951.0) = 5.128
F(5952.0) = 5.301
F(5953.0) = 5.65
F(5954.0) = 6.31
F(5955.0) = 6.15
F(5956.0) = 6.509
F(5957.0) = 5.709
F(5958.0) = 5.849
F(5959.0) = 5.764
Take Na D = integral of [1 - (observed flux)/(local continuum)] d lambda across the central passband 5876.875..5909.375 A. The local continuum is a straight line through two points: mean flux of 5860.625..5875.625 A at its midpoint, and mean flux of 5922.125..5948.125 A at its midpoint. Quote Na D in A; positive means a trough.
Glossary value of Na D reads 5.7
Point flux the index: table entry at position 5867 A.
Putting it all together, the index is 5.795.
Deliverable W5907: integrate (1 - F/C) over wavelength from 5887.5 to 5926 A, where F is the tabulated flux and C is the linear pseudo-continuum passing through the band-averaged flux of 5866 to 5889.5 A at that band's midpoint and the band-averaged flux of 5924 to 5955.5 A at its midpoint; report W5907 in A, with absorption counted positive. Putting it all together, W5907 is 4.4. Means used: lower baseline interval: 5.55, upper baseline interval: 5.61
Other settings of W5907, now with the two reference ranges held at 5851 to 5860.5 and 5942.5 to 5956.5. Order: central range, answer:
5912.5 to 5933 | 0.51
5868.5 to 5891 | 0.60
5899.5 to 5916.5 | 1.21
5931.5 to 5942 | -0.01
